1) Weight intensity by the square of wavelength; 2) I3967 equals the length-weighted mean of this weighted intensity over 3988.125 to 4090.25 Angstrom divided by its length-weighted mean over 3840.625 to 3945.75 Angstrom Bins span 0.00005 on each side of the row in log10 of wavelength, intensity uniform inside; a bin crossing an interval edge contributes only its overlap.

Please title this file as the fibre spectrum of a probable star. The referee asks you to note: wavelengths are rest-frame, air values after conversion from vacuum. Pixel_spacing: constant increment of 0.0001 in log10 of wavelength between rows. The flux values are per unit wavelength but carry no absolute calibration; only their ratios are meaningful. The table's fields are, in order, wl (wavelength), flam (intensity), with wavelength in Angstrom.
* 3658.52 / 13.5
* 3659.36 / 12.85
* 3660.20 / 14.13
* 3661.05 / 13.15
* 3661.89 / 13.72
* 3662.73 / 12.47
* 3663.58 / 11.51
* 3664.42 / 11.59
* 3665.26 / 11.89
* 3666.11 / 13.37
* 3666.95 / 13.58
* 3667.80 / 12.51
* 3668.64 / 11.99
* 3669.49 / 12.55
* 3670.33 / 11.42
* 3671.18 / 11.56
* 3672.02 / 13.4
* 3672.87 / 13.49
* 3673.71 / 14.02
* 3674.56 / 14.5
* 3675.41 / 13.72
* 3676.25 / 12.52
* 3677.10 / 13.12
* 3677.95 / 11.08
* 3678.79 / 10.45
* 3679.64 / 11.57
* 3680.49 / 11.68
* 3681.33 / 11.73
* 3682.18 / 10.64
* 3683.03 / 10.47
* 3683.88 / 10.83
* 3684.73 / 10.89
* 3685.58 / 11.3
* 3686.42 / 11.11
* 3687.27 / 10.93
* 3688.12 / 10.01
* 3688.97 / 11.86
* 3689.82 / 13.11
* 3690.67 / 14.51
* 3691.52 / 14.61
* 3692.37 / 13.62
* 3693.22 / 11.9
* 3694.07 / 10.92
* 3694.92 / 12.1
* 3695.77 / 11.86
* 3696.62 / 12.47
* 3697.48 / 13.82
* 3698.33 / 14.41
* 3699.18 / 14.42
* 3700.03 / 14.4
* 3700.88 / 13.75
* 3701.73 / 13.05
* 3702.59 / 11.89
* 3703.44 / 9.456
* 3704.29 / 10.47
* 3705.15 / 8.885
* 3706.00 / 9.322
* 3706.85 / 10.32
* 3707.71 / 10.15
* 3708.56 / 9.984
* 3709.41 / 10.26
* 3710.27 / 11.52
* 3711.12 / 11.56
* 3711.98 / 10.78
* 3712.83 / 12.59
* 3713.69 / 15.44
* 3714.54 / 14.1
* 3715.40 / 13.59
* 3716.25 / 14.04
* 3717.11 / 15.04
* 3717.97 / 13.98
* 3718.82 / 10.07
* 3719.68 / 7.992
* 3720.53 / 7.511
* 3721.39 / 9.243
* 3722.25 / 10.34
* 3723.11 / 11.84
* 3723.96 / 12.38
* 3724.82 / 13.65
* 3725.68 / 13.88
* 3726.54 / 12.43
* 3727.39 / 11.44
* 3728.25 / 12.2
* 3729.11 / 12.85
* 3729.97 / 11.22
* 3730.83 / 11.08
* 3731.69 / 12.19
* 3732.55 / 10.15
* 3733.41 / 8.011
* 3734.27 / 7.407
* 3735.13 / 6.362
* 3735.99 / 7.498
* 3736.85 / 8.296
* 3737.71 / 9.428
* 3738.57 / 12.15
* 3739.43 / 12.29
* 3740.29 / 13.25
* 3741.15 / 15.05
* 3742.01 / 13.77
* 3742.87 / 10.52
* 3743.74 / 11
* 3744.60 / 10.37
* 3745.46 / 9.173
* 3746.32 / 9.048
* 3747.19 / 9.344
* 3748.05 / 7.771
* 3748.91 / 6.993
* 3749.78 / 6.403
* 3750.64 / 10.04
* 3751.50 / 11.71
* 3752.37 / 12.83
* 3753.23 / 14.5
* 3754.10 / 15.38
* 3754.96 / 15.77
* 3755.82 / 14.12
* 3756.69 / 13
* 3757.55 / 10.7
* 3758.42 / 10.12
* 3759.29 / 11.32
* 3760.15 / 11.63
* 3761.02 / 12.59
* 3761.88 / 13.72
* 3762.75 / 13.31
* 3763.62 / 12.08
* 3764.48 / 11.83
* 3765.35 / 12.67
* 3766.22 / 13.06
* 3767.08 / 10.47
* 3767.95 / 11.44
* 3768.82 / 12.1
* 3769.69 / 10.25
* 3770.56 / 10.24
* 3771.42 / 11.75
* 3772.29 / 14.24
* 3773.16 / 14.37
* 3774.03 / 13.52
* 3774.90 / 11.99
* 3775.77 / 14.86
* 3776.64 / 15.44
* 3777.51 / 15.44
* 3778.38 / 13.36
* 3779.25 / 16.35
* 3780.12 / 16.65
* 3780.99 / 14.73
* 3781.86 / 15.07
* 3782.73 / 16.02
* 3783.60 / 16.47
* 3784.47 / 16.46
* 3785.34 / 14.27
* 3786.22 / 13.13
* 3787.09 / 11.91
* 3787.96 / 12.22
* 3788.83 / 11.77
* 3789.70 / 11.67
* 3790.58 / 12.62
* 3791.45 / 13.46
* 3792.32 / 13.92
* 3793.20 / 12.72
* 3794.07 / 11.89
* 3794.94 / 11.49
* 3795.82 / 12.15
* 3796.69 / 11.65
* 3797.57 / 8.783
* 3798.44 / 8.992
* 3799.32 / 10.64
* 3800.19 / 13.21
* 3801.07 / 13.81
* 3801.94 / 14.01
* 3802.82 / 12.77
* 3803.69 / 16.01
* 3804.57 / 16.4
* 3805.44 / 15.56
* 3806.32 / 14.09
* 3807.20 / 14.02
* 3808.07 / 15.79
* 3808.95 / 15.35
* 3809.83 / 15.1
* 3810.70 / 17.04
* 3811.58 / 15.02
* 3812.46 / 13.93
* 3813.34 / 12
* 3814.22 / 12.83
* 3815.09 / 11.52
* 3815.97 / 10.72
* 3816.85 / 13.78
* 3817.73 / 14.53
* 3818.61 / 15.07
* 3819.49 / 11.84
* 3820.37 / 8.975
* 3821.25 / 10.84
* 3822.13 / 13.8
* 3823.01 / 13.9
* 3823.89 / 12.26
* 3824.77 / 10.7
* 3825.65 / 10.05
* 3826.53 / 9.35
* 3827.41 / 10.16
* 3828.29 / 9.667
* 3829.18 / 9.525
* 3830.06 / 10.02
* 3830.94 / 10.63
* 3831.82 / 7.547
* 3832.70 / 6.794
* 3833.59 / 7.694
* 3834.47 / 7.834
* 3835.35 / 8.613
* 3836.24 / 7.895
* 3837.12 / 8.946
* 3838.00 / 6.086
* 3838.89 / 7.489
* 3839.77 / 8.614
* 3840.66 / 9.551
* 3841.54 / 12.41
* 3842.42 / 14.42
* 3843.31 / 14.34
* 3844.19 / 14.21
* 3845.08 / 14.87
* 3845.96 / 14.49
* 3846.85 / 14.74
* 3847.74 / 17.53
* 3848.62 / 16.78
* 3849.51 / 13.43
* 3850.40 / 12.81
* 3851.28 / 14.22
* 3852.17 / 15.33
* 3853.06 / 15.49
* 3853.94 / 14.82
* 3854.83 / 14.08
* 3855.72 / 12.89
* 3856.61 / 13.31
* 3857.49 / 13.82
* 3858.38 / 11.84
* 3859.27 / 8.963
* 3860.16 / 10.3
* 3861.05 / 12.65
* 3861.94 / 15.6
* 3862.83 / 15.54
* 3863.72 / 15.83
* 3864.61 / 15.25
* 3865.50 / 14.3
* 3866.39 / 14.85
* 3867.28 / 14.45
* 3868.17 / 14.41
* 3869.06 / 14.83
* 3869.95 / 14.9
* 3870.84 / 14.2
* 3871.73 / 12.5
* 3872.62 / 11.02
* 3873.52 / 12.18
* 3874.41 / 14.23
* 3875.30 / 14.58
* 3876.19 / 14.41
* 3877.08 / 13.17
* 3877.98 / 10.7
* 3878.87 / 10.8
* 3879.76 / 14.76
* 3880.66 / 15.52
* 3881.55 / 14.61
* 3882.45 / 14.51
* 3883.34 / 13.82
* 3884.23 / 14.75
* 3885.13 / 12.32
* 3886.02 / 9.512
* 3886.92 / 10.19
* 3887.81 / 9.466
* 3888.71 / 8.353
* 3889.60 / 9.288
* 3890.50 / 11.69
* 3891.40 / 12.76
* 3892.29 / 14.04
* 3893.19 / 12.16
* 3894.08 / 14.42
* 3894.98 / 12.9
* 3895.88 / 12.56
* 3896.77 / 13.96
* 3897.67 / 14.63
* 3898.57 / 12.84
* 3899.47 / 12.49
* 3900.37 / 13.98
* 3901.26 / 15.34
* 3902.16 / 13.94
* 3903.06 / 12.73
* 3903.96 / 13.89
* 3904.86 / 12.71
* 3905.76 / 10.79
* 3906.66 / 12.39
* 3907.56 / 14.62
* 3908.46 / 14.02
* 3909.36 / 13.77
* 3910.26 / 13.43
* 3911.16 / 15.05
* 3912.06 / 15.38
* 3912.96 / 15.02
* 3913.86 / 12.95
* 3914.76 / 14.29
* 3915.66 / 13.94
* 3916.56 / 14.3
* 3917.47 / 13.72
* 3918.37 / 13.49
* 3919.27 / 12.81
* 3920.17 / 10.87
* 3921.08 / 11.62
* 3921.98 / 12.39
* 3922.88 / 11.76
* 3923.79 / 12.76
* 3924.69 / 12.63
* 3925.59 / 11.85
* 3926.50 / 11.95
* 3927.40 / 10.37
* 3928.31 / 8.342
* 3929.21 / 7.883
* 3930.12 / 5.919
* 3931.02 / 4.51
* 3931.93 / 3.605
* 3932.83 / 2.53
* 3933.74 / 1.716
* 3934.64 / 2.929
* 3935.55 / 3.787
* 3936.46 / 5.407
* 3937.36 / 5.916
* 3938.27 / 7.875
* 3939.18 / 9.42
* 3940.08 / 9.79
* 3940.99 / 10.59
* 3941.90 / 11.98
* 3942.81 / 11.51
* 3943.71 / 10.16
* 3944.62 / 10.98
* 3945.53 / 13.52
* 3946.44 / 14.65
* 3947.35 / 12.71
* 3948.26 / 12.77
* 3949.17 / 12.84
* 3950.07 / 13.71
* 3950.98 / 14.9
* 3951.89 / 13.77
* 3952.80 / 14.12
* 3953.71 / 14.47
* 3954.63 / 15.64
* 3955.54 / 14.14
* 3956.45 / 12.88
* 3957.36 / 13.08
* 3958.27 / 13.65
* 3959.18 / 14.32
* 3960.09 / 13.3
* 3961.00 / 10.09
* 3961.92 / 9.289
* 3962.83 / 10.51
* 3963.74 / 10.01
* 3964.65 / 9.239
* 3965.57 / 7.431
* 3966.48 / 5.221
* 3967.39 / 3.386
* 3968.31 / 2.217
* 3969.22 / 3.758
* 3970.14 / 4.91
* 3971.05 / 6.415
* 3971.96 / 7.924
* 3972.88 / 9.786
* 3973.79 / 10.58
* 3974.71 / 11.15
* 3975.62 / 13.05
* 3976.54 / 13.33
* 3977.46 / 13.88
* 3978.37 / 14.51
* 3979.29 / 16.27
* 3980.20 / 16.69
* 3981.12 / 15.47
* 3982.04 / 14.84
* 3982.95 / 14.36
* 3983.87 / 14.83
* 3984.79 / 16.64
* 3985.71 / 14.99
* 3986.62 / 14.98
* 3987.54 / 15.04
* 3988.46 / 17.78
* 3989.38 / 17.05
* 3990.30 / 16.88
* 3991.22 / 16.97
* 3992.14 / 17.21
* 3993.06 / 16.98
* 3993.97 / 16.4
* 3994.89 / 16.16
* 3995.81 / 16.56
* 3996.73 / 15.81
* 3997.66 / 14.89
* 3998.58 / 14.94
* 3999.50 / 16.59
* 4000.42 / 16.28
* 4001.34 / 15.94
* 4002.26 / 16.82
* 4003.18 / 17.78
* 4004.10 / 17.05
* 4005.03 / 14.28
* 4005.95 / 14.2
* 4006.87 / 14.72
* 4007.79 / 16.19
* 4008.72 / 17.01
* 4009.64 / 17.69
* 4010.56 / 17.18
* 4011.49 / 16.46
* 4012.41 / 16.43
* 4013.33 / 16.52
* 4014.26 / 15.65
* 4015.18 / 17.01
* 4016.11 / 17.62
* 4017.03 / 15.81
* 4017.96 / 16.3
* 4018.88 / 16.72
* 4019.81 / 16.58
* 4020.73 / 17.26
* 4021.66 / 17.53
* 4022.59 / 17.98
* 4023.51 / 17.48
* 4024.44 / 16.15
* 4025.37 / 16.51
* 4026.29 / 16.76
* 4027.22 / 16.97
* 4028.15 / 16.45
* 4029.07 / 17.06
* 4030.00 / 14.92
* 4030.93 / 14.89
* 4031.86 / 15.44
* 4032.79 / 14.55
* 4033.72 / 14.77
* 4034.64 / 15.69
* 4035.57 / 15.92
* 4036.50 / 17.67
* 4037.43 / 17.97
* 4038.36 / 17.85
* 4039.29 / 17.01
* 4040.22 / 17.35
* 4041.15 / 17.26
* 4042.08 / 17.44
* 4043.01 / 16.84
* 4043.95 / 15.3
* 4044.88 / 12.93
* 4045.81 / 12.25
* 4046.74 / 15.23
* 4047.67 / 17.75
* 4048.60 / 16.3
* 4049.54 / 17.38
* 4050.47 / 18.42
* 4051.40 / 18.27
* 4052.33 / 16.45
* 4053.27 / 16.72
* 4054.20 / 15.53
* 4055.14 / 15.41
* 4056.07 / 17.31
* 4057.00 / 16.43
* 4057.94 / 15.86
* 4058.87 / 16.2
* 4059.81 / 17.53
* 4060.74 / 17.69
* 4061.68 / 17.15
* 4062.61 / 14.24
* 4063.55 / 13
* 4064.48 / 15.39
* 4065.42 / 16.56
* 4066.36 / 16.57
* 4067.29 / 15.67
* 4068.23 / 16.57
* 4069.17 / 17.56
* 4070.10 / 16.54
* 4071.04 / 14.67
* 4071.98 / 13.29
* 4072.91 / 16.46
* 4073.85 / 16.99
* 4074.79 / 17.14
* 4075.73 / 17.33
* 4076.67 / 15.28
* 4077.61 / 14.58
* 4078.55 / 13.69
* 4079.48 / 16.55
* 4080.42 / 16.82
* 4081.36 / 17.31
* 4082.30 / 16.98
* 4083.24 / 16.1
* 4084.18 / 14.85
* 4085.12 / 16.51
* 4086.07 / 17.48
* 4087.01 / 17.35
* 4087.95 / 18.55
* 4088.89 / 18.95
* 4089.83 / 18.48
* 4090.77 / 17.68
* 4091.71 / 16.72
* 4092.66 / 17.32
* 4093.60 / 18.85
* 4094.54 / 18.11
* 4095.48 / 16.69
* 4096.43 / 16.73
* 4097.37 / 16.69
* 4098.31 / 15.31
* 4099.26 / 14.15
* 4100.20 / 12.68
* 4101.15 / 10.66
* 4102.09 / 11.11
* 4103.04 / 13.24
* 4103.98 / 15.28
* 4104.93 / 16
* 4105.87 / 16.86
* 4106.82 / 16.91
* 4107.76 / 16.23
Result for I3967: 1.4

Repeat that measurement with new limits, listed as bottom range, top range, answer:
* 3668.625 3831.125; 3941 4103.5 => 1.42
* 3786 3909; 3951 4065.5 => 1.28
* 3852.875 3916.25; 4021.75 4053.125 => 1.33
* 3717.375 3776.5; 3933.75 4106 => 1.48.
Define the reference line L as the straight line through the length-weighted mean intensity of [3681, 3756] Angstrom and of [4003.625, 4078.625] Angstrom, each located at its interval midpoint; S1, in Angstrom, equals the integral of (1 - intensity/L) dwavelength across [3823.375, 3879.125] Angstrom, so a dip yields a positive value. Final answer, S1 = 4.8 Angstrom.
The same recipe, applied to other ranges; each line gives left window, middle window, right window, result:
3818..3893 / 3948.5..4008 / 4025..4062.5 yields 6.5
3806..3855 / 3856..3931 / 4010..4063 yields 3.4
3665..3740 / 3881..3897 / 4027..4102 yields 2.0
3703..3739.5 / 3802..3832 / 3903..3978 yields -5.0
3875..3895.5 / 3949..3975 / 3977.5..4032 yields 7.8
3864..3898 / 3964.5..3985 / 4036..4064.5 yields 5.9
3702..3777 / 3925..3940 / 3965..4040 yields 7.9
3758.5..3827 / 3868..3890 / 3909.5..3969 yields -2.0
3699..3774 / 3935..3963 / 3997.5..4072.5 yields 6.1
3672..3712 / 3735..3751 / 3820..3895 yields 2.7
